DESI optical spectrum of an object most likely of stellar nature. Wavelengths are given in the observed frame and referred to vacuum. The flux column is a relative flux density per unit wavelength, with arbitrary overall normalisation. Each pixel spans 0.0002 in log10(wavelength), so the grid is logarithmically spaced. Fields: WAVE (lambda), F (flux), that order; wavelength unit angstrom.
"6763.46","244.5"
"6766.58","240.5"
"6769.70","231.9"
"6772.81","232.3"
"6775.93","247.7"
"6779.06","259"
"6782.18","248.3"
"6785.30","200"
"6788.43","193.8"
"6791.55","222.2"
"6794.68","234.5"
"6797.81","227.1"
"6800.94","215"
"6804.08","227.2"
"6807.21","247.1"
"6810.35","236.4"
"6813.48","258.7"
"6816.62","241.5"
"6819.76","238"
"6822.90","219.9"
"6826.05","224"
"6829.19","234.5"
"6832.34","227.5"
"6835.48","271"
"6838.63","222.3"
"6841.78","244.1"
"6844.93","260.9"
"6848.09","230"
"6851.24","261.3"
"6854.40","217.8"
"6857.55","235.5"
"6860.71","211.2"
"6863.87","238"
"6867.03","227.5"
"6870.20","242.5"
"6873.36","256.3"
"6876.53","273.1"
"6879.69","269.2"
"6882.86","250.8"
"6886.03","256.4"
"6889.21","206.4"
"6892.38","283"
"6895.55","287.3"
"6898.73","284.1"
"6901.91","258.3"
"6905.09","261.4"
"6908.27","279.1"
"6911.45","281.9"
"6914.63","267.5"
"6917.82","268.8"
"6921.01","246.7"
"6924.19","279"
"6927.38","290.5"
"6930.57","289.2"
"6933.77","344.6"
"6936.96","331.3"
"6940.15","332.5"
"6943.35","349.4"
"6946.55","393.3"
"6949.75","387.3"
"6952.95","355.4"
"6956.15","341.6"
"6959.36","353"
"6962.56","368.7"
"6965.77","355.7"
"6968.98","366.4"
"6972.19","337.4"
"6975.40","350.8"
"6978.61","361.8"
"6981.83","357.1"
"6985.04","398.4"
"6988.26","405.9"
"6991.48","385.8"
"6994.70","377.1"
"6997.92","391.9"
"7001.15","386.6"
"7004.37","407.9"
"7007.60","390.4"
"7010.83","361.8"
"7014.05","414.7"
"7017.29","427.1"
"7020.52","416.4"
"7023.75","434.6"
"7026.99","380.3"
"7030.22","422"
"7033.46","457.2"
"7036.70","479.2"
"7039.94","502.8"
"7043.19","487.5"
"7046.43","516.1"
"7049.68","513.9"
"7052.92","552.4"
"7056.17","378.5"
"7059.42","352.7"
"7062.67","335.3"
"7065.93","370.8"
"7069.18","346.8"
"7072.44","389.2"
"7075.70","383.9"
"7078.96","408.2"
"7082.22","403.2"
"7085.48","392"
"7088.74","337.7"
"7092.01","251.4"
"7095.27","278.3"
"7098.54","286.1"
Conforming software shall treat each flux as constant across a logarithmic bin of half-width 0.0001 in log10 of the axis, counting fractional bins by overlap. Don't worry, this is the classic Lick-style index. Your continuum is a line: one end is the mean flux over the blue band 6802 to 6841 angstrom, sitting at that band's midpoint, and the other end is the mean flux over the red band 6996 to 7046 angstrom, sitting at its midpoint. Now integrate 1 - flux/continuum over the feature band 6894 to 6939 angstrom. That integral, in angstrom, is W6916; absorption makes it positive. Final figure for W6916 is 5.9 angstrom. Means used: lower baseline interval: 237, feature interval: 284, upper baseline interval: 426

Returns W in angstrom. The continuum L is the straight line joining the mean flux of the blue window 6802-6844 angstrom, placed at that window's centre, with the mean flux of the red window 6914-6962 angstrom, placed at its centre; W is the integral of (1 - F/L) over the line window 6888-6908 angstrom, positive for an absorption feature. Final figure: 2.0 angstrom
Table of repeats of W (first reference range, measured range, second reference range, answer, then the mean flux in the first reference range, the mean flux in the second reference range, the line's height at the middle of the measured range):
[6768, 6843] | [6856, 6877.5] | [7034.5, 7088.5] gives 3.0 angstrom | 233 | 424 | 279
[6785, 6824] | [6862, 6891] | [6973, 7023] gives 4.2 angstrom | 229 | 389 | 288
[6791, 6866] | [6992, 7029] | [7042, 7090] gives -2.9 angstrom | 235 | 411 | 370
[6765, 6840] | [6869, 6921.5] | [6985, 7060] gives 8.6 angstrom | 233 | 428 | 316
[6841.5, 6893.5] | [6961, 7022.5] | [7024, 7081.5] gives -2.5 angstrom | 245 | 428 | 367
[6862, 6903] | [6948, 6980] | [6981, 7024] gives -0.6 angstrom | 256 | 396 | 351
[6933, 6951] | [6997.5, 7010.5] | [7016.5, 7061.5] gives 0.8 angstrom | 356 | 451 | 417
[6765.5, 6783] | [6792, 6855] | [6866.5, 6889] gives 2.6 angstrom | 243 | 252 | 247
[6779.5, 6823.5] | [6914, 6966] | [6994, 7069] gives 3.0 angstrom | 230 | 423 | 347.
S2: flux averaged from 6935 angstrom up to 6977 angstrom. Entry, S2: 356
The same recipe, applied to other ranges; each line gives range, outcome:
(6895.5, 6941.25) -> 286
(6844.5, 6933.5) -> 259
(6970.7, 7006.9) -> 379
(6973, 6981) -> 354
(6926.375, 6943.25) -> 321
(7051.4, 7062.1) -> 418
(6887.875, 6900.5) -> 266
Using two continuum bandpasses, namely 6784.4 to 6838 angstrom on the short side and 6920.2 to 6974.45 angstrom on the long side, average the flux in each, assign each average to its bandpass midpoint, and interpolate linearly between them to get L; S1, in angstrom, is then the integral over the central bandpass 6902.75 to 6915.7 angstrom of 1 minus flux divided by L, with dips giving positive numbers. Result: 1.5 angstrom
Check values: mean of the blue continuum 231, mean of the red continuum 338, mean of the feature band 272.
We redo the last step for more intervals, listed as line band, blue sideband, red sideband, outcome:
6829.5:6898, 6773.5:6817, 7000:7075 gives 9.4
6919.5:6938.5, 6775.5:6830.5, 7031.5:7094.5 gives 1.3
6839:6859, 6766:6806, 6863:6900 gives 0.5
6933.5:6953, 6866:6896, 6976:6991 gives -1.6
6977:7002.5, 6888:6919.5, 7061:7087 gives -4.6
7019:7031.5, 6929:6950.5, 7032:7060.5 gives 1.0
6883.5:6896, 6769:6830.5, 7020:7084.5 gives 1.9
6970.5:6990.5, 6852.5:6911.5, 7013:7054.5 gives 1.0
